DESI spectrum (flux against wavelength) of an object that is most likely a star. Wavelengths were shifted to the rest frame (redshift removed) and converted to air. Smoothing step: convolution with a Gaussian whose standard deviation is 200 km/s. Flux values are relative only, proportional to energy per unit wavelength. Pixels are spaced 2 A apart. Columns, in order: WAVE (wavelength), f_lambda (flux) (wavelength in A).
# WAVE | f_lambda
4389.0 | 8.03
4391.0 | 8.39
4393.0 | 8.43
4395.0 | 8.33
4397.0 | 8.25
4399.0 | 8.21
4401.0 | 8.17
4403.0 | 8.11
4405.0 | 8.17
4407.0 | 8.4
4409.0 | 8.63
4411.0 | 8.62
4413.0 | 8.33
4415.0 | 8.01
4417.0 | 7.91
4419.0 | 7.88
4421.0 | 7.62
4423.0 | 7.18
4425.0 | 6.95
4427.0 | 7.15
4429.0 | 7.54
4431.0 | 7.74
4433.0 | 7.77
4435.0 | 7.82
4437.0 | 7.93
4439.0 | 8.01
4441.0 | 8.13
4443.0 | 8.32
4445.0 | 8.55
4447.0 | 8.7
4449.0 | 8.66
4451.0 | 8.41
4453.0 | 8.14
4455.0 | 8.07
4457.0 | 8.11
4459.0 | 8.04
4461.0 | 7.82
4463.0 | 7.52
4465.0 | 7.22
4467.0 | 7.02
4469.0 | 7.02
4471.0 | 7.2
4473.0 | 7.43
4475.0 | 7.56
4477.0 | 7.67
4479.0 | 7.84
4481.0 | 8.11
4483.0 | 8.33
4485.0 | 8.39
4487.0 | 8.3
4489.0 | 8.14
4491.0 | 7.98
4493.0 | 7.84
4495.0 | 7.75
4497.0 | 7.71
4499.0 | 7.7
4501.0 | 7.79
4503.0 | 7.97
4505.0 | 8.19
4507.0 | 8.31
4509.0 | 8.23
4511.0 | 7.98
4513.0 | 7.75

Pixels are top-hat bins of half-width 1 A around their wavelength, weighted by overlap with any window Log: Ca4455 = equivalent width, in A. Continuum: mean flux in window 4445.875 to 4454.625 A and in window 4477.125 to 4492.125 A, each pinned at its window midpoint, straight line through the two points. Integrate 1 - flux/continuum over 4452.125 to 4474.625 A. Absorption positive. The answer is 2.0 A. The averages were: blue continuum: 8.45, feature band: 7.59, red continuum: 8.12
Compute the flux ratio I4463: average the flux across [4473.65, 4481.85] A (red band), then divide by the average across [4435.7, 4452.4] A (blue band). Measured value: 0.93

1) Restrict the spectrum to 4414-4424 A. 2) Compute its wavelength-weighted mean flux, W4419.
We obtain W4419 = 7.72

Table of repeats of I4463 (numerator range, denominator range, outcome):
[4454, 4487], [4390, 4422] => 0.94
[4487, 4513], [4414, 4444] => 1.03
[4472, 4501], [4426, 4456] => 0.98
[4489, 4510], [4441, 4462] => 0.96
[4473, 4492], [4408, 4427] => 1.02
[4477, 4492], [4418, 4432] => 1.09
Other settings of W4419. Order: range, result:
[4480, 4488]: 8.28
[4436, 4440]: 7.97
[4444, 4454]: 8.49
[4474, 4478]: 7.62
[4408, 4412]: 8.62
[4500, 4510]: 8.1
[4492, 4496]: 7.79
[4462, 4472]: 7.2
